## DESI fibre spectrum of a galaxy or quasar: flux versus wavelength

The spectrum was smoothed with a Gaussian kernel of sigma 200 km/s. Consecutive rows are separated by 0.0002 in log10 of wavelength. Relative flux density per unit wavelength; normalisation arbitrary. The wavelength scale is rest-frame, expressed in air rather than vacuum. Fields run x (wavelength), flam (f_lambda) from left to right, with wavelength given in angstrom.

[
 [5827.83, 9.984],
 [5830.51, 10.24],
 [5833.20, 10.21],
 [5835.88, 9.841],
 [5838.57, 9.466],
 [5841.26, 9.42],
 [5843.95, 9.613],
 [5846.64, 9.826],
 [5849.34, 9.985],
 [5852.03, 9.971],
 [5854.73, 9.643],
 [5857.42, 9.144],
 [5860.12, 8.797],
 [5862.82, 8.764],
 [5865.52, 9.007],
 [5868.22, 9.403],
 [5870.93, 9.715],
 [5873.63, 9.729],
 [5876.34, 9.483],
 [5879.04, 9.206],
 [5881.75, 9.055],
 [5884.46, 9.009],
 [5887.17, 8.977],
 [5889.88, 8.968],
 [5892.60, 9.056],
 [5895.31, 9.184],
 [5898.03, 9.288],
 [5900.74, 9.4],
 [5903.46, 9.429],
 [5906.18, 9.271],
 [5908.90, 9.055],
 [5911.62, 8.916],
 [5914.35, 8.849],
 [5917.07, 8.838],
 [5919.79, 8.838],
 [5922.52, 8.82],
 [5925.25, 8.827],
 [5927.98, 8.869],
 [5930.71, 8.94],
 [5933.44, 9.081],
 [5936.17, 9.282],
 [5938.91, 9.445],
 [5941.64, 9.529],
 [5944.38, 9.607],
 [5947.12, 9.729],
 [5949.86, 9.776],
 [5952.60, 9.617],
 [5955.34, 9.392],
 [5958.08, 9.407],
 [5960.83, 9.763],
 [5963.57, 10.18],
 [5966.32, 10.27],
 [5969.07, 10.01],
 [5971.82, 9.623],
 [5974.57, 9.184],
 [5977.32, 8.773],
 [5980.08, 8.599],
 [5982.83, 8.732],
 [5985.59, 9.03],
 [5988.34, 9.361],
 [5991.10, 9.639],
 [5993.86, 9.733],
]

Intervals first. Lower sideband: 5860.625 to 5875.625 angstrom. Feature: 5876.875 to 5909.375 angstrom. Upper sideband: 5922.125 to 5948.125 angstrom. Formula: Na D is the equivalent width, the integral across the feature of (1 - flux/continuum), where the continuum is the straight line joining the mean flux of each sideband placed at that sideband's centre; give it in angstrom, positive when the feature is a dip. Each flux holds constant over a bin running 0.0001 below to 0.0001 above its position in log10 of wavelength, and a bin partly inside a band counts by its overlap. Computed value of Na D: 0.3 angstrom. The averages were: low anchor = 9.3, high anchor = 9.22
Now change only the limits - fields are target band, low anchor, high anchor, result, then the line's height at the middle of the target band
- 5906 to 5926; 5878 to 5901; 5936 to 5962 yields 0.9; 9.31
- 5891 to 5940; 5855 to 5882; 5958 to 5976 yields 2.3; 9.51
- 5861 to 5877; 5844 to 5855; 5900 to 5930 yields 0.4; 9.59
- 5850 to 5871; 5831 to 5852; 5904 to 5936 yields 0.6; 9.6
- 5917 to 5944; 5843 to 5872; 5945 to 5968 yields 1.7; 9.68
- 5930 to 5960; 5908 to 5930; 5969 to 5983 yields -1.6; 8.98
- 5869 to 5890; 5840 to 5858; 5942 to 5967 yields 0.9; 9.69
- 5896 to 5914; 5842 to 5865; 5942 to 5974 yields 0.7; 9.59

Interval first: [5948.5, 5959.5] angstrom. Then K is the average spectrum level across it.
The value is 9.55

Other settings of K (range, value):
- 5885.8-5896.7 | 9.04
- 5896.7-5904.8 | 9.38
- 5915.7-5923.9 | 8.84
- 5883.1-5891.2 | 8.99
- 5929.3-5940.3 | 9.19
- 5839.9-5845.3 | 9.52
